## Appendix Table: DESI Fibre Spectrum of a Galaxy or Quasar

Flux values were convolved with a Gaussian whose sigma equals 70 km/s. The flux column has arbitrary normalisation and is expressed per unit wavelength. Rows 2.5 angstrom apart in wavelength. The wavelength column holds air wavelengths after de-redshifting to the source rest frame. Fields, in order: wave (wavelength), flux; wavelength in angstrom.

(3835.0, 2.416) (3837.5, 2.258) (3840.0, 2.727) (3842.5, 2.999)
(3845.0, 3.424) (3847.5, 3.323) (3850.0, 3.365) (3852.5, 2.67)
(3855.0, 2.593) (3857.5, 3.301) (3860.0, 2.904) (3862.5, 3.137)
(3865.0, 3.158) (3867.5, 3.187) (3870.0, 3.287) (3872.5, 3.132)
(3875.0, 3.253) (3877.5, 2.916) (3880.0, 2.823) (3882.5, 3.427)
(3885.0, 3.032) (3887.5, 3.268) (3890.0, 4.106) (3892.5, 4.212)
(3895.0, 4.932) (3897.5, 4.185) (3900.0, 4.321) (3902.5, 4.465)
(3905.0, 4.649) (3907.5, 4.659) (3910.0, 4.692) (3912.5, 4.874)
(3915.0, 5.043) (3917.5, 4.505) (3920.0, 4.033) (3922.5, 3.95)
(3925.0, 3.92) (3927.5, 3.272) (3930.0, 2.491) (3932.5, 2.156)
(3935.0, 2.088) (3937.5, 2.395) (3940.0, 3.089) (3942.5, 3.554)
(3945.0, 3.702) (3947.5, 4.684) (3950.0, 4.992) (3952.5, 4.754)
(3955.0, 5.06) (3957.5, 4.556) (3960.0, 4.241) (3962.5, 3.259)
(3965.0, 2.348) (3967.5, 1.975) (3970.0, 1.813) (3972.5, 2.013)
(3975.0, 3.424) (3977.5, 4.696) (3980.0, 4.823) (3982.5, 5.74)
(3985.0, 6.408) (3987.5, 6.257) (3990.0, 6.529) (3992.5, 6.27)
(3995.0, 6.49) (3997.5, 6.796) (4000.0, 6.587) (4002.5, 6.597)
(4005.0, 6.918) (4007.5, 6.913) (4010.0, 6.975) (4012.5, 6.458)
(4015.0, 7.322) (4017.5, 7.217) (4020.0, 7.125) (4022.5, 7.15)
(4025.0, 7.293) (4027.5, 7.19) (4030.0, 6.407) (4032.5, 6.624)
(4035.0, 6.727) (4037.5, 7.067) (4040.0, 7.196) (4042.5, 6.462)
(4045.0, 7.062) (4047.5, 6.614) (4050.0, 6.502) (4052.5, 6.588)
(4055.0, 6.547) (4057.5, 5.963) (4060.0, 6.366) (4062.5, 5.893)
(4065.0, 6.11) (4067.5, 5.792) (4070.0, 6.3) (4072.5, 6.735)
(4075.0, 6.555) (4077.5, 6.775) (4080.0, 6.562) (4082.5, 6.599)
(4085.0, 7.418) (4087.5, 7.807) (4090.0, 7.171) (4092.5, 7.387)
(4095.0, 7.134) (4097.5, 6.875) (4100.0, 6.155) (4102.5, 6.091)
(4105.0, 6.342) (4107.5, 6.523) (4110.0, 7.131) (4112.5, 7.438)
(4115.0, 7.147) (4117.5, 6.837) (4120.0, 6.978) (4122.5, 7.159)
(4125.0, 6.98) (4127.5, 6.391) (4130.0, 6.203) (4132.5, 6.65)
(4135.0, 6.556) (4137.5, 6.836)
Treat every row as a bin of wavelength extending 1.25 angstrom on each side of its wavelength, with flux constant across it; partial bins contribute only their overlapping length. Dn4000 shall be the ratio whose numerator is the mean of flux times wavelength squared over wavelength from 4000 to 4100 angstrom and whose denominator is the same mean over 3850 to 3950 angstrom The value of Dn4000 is 2.02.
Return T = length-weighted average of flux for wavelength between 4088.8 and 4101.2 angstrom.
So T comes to 6.95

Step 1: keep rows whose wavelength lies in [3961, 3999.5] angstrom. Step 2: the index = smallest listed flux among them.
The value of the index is 1.813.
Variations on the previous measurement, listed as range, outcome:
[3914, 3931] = 2.491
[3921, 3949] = 2.088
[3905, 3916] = 4.649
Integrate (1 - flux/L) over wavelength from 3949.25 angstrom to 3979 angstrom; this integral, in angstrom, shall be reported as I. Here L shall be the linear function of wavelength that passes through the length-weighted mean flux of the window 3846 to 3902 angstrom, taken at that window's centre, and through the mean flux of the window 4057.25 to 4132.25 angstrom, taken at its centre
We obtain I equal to 7.2 angstrom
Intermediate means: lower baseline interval 3.4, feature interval 3.58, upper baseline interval 6.7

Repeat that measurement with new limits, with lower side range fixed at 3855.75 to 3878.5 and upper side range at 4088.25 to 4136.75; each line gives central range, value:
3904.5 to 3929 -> -3.0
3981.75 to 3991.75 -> -2.7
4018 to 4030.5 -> -3.6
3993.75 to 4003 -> -2.8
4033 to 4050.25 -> -3.2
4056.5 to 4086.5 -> -1.2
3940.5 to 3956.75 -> -0.1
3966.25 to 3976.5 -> 5.1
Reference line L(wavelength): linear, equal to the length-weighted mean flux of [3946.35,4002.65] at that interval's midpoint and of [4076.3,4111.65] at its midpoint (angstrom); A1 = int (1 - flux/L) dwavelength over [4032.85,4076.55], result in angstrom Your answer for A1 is -2.5 angstrom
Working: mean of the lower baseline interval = 4.76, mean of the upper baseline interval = 6.86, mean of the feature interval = 6.5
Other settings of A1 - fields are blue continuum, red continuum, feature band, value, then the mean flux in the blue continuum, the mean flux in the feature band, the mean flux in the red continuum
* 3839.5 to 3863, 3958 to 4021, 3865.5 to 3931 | -0.32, 3.05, 3.87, 5.39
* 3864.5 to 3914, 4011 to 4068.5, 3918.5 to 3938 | 6.30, 3.85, 3.08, 6.69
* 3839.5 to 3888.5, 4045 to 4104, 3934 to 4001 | 6.76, 3.1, 4.39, 6.61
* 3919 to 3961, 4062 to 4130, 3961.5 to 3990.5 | 2.65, 3.7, 4.05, 6.75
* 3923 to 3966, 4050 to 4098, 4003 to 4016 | -4.50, 3.58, 6.89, 6.65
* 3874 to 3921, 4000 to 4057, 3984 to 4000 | -1.04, 4.08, 6.47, 6.84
